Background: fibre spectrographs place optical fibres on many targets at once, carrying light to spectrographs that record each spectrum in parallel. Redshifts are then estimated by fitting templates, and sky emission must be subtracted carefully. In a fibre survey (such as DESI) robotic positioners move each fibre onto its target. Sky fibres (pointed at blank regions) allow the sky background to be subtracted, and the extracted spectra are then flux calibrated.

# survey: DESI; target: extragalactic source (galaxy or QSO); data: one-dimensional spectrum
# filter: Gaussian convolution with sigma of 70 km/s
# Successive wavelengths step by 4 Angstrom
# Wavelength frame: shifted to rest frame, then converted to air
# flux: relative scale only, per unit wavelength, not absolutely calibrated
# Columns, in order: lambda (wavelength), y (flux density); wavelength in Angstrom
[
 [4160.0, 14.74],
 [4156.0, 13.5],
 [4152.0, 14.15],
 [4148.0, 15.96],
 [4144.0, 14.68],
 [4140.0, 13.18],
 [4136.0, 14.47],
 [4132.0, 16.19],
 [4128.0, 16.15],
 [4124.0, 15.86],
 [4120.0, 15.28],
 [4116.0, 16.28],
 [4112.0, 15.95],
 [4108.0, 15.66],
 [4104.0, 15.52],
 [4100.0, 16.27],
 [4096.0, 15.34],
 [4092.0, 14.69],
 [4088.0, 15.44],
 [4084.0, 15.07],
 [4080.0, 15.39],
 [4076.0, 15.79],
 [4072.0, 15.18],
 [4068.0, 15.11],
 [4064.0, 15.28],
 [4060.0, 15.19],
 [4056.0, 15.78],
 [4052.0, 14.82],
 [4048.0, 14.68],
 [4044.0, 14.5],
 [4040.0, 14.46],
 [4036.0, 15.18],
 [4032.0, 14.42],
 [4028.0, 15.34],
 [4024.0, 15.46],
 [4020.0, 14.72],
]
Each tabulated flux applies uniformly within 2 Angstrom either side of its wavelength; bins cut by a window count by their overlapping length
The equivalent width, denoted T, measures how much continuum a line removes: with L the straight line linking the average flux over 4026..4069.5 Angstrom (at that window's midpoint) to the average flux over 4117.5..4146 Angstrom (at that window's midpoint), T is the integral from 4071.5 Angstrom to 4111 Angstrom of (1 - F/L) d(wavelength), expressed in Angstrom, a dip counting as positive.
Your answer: -1.0 Angstrom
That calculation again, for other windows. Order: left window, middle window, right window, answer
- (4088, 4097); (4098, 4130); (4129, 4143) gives -2.1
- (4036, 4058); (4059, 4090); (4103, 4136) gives -0.2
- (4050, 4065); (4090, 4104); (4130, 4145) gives -0.5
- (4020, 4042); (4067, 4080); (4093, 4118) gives 0.0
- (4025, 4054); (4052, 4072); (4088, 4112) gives -0.3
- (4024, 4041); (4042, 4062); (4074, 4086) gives 0.2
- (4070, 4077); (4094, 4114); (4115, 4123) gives -0.1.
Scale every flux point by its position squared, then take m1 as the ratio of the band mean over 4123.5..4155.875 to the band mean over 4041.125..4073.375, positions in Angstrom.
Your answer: 1.03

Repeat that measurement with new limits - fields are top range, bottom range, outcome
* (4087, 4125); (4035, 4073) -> 1.07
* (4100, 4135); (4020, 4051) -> 1.11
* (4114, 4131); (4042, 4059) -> 1.10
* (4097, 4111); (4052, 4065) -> 1.05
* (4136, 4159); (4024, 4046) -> 1.02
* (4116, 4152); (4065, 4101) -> 1.02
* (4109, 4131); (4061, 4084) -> 1.06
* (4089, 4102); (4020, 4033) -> 1.06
